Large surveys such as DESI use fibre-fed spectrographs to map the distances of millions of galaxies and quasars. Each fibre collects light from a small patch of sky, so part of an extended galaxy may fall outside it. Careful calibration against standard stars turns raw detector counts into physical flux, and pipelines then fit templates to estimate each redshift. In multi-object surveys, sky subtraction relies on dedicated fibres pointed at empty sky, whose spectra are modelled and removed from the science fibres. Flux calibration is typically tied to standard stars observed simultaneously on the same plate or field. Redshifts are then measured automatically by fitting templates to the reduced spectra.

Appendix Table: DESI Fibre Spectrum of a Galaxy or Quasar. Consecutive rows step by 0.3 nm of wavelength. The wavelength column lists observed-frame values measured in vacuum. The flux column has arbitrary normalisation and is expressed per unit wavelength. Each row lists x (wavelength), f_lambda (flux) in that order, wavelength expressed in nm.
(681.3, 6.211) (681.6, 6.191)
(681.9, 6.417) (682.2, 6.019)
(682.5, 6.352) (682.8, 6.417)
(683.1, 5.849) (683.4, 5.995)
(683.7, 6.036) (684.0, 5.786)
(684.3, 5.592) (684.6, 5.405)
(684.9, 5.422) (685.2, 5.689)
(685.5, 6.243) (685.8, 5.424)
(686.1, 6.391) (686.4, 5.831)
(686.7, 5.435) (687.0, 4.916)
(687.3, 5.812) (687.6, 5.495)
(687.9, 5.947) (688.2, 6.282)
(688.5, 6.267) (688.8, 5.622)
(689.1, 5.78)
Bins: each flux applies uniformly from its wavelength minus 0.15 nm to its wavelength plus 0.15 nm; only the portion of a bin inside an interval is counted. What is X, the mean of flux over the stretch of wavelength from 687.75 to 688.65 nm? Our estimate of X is 6.17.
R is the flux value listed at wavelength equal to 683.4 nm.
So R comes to 5.995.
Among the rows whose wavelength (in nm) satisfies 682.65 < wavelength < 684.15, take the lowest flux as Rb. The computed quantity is 5.786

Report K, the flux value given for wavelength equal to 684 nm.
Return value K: 5.786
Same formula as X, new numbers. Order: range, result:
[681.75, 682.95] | 6.3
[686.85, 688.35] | 5.69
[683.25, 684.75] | 5.76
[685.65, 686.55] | 5.88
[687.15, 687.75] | 5.65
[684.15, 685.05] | 5.47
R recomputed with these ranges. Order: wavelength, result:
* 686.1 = 6.391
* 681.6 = 6.191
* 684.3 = 5.592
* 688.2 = 6.282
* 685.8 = 5.424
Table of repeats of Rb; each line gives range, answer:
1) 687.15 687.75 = 5.495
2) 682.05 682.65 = 6.019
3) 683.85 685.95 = 5.405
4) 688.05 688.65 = 6.267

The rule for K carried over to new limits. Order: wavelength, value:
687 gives 4.916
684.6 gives 5.405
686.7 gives 5.435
